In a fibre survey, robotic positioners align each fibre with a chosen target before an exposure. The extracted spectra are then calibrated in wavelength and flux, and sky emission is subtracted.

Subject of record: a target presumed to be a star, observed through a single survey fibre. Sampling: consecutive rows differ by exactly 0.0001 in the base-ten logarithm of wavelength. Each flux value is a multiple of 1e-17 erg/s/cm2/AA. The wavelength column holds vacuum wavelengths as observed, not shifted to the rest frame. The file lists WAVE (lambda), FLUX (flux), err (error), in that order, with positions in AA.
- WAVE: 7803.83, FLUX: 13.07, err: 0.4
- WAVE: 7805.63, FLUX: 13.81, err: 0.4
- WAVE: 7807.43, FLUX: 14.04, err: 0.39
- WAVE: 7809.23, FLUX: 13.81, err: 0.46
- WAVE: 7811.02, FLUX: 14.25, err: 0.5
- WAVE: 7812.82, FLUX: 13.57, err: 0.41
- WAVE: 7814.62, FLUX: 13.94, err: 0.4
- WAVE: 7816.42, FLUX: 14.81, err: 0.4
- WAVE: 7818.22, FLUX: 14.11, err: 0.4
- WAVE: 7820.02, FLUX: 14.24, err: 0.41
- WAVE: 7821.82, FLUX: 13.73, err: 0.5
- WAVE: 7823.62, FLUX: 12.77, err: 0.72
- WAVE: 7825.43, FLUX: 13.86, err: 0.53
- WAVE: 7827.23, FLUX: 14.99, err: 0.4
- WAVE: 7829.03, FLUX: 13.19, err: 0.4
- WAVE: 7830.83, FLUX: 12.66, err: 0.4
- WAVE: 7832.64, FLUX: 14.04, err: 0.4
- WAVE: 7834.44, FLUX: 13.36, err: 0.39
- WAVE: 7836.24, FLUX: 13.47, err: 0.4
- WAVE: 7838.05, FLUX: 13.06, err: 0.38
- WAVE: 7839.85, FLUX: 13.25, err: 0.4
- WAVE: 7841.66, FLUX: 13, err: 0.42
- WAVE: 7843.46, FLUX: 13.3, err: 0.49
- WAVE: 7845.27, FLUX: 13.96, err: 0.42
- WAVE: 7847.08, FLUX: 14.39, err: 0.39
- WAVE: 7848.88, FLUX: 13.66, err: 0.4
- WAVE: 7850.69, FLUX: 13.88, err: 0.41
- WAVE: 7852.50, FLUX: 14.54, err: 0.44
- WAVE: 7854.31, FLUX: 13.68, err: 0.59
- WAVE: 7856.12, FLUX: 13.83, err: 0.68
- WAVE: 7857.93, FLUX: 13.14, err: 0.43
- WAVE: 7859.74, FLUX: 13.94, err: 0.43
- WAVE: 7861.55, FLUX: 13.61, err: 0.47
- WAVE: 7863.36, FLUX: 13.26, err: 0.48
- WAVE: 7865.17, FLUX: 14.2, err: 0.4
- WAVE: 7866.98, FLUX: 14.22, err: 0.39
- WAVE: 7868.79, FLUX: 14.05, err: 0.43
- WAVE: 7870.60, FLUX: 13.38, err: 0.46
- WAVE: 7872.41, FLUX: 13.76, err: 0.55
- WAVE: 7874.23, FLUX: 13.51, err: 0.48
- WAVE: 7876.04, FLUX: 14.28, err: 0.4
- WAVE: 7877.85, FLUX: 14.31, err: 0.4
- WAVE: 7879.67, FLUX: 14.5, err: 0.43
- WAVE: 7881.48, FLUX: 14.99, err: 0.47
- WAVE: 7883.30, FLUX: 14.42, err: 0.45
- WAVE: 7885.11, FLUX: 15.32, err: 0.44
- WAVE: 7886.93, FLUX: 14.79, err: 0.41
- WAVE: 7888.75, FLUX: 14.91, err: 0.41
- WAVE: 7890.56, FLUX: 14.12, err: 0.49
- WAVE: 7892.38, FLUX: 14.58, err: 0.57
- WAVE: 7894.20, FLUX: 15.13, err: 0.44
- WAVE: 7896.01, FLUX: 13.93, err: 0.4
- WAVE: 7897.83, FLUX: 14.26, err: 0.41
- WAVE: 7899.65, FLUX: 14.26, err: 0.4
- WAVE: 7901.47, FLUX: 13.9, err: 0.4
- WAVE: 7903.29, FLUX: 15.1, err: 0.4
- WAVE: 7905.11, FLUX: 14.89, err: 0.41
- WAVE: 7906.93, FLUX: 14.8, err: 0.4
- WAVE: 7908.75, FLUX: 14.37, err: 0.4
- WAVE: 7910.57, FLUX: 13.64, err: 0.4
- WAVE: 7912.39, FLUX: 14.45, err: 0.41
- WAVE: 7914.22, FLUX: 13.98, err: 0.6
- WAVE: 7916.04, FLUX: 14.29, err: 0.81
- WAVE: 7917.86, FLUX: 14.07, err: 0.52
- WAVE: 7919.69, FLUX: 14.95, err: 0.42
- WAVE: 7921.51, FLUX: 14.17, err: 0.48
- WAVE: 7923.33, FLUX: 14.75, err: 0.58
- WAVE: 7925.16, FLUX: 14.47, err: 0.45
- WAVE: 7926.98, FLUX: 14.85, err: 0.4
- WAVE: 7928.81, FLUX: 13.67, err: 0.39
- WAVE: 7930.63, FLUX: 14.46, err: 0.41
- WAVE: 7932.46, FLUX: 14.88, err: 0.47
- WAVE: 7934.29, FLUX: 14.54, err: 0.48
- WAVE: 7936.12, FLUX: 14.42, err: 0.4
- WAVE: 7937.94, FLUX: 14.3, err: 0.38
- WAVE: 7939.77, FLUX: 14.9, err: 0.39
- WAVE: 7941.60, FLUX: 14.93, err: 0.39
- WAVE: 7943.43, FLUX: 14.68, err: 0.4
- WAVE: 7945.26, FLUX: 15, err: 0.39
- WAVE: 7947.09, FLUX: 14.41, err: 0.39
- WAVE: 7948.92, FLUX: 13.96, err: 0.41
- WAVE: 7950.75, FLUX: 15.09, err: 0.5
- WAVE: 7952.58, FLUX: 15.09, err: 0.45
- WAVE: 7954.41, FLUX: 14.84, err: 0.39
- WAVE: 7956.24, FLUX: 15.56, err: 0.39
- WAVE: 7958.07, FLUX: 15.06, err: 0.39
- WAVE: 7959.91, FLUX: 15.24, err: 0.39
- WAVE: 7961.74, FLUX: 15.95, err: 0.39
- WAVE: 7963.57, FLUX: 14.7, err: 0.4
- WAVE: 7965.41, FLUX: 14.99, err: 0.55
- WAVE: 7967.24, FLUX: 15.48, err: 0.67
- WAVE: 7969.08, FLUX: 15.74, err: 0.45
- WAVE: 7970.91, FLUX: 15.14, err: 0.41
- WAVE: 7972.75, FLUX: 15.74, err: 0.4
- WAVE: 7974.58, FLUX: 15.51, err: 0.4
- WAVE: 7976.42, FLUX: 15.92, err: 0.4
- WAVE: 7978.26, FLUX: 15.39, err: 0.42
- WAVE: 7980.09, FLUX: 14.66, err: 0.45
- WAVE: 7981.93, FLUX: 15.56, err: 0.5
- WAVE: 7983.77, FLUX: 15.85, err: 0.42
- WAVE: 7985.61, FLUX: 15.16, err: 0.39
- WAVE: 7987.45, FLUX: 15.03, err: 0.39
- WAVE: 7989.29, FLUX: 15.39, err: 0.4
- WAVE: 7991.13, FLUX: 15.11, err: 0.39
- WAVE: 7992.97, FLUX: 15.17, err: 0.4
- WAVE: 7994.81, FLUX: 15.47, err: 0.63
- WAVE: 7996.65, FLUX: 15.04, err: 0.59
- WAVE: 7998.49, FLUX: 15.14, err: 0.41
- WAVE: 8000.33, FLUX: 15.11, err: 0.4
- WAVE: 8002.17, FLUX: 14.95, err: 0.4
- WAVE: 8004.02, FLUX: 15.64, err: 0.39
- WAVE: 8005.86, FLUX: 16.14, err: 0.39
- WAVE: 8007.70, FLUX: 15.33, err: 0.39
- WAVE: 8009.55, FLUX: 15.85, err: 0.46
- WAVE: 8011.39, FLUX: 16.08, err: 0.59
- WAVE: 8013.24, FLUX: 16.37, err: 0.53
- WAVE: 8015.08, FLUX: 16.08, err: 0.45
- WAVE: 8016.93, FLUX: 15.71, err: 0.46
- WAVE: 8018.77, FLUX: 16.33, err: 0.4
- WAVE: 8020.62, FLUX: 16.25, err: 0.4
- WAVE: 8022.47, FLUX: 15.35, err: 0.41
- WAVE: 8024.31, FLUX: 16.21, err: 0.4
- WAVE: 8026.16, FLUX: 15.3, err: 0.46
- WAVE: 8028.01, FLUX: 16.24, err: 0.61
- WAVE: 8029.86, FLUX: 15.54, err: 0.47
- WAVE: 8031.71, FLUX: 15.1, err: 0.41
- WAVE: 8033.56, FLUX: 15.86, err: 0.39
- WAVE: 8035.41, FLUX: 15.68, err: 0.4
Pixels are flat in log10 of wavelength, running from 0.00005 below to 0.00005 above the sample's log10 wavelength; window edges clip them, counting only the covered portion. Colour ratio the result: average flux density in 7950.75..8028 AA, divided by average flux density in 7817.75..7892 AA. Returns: 1.11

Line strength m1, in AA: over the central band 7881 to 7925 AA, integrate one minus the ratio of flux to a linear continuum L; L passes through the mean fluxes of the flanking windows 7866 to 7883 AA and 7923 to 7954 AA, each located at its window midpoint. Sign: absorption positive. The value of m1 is -0.5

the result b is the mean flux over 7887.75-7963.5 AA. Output 14.6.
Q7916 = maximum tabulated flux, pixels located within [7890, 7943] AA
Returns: 15.13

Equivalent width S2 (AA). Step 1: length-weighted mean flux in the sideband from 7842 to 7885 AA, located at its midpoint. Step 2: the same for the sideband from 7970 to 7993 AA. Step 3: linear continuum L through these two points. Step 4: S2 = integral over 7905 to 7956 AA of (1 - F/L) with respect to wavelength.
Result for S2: 0.8 AA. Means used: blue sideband 14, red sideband 15.4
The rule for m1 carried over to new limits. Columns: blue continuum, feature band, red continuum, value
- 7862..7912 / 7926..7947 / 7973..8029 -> 0.4 AA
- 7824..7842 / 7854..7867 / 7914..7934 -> 0.1 AA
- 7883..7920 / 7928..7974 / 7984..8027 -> 0.3 AA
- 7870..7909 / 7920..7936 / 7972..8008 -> 0.3 AA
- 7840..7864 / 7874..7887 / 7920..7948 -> -0.5 AA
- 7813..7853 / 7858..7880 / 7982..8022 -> 0.4 AA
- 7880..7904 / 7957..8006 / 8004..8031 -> 0.6 AA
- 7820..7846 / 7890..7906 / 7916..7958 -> -0.3 AA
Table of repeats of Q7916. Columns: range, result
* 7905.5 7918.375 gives 14.8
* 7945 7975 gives 15.95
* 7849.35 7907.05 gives 15.32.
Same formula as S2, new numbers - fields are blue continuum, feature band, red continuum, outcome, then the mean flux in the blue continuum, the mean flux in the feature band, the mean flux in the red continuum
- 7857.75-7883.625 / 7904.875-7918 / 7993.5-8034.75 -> 0.2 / 14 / 14.3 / 15.7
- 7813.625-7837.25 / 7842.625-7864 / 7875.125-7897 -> 0.6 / 13.8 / 13.8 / 14.6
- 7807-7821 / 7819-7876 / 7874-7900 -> 2.4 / 14.1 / 13.7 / 14.5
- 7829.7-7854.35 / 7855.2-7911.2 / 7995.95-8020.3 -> -0.5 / 13.6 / 14.2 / 15.7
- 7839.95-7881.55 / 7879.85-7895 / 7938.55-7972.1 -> -0.6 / 13.9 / 14.8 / 15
